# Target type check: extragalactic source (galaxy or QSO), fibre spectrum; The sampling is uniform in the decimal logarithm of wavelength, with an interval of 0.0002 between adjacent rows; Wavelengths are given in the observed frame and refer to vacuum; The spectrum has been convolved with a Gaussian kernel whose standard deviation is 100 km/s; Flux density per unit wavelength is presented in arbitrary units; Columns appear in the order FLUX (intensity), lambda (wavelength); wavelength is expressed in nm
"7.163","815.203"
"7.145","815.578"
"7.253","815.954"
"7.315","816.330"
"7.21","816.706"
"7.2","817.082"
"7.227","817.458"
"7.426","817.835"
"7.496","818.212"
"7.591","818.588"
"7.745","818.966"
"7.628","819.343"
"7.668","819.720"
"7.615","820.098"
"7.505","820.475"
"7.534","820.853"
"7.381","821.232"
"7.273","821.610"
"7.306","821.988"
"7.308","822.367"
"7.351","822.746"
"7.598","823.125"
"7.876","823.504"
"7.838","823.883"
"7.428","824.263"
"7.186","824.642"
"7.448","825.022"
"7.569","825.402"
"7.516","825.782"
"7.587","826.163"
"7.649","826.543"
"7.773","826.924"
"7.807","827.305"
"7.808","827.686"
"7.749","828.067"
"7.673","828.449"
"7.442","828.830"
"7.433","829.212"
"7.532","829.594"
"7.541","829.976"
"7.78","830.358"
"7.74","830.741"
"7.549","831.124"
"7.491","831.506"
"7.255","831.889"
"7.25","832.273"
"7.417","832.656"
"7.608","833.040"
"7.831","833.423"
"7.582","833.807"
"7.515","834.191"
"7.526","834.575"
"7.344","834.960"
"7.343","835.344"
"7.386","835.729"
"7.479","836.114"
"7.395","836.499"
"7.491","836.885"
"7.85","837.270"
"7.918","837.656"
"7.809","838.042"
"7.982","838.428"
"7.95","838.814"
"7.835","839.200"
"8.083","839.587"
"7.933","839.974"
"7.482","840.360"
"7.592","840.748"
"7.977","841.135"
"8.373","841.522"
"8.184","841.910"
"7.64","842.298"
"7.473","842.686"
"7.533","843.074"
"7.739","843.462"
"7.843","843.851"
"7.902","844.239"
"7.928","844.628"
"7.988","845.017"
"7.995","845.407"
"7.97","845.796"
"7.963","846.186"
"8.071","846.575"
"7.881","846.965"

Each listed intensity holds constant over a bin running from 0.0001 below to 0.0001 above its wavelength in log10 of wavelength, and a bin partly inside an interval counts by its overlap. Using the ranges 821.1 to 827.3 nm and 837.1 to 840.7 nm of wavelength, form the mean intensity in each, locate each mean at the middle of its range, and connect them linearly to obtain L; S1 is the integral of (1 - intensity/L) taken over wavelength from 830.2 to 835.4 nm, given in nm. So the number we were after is 0.13 nm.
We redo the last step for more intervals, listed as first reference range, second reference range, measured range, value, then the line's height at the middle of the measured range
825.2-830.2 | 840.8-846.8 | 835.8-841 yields 0.039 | 7.81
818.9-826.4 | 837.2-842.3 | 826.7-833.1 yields 0.086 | 7.68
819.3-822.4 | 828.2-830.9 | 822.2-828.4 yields -0.052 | 7.53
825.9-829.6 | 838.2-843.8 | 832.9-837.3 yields 0.135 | 7.75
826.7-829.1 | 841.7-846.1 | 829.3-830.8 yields 0.018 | 7.72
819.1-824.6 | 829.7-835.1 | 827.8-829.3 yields -0.014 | 7.53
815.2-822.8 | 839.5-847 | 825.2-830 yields -0.034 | 7.57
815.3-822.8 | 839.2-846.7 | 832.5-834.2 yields 0.019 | 7.69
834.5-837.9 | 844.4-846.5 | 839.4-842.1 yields -0.069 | 7.75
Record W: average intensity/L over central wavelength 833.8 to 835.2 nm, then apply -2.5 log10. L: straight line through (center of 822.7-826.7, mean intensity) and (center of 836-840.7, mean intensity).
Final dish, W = 0.033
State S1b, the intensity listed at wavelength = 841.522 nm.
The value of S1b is 8.373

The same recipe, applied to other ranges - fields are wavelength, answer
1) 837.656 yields 7.918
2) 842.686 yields 7.473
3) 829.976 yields 7.541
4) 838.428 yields 7.982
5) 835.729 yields 7.386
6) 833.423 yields 7.831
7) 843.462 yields 7.739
